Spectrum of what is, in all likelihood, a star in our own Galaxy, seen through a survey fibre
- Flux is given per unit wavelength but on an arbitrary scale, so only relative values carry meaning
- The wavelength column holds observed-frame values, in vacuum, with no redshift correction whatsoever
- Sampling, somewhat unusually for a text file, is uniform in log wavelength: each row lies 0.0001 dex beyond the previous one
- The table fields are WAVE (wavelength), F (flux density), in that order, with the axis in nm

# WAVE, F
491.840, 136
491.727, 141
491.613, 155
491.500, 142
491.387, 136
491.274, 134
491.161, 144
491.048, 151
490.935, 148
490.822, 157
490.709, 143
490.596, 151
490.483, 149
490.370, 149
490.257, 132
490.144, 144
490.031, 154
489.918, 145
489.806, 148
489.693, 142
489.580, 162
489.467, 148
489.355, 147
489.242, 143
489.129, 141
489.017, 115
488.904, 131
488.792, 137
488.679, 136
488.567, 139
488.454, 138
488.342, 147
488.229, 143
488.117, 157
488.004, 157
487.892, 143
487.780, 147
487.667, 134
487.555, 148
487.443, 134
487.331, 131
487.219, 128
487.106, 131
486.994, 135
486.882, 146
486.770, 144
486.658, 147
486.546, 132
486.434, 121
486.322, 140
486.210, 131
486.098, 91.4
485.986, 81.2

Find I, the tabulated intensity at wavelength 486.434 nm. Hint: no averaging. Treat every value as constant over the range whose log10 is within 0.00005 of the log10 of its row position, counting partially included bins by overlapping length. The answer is 121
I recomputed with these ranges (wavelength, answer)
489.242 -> 143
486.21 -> 131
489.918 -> 145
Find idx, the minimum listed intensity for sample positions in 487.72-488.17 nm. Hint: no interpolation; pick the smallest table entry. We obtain 143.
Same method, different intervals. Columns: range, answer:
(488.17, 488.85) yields 136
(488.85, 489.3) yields 115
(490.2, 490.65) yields 132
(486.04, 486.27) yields 91.4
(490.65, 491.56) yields 134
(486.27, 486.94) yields 121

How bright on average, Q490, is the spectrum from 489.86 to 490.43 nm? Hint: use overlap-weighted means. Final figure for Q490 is 145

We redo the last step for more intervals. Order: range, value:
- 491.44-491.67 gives 148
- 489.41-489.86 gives 150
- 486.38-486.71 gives 133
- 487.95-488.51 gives 148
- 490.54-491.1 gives 150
